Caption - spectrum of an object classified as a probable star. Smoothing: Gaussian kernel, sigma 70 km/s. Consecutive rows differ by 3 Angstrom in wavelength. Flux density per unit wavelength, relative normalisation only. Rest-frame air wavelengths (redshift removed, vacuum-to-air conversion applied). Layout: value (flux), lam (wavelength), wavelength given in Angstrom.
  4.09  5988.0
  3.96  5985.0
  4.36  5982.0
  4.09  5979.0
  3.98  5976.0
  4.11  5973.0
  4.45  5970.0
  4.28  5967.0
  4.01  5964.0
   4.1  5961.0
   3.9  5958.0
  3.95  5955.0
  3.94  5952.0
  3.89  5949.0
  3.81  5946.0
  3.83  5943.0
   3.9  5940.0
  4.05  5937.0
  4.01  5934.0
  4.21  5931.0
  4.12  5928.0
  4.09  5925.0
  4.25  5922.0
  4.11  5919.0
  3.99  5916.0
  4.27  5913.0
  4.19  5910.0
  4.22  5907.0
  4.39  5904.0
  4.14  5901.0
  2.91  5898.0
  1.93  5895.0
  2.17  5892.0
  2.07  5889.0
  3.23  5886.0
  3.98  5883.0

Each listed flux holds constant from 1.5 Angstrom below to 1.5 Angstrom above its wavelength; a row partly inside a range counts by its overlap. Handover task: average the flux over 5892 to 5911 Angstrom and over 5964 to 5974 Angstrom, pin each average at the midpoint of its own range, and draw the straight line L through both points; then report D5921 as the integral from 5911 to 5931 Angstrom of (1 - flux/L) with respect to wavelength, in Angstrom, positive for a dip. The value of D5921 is -2.3 Angstrom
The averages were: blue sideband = 3.5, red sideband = 4.25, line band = 4.15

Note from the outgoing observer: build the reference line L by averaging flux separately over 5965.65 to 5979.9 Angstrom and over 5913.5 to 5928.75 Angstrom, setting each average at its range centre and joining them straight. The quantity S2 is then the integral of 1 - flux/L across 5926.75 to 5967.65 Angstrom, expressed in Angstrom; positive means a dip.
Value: 1.58 Angstrom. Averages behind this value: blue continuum 4.12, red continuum 4.18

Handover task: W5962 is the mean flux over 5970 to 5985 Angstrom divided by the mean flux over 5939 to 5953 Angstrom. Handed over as 1.1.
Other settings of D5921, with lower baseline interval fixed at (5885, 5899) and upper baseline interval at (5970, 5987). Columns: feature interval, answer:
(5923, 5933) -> -3.2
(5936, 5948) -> -1.7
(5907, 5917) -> -4.8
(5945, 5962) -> -1.4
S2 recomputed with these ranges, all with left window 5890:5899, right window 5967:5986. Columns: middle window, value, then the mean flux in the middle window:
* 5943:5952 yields -0.91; 3.86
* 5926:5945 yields -4.68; 4.02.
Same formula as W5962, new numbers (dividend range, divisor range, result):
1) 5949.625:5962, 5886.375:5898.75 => 1.71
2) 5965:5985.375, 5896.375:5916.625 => 1.04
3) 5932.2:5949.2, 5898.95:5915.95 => 0.94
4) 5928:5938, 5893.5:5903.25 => 1.32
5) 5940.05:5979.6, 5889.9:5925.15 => 1.09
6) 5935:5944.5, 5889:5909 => 1.22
